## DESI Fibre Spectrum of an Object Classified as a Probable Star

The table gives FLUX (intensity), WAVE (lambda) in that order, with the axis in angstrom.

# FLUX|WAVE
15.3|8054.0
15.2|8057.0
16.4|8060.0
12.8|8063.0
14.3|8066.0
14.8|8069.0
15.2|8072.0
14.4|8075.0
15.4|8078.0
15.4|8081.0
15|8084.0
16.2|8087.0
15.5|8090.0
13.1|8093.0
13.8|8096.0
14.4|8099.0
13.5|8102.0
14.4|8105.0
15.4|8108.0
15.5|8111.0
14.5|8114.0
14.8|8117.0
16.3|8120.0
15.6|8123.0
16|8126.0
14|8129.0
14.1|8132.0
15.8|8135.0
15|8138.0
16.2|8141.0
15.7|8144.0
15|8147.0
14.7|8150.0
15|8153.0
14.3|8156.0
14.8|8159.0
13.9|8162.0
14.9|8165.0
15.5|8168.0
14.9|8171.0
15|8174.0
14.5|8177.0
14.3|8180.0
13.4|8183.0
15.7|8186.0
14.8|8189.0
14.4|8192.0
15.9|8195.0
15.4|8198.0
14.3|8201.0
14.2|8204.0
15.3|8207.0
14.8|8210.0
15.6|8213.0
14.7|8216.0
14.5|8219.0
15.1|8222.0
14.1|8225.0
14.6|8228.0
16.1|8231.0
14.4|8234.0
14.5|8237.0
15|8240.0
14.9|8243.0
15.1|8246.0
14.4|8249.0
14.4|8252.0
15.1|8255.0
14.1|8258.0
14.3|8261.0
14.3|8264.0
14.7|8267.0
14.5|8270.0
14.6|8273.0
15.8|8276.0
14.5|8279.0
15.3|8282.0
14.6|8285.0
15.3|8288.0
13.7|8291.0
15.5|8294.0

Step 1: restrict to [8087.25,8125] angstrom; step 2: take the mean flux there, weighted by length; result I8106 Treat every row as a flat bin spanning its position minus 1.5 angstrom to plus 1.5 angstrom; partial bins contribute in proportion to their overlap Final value 14.8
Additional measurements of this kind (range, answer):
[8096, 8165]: 14.9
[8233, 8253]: 14.7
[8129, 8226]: 14.9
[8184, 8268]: 14.8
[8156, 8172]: 14.8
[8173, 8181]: 14.6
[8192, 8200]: 15.3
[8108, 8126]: 15.4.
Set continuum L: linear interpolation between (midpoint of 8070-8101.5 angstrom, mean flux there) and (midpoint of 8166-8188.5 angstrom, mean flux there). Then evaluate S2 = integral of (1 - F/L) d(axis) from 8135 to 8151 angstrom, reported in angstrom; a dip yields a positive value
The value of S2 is -0.66 angstrom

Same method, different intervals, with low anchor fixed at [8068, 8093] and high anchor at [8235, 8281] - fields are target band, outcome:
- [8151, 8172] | 0.24 angstrom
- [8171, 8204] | 0.24 angstrom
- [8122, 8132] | -0.01 angstrom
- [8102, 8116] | 0.24 angstrom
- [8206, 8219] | -0.20 angstrom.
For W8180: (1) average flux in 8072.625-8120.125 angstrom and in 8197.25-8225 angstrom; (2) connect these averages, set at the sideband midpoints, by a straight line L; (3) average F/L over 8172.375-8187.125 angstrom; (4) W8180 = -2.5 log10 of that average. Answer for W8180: 0.02 mag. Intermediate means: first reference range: 14.8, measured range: 14.6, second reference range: 14.8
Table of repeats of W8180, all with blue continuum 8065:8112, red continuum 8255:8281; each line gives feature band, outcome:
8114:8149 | -0.039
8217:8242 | -0.009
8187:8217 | -0.020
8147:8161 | 0.001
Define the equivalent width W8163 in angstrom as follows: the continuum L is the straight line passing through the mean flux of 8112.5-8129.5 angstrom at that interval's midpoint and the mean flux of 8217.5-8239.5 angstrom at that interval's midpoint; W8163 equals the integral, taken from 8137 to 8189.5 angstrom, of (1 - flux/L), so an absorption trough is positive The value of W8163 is 0.7 angstrom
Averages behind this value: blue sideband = 15.3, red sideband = 14.8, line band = 14.9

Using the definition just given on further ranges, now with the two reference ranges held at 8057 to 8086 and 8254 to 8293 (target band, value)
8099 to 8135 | -0.2 angstrom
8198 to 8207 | 0.1 angstrom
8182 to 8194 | 0.1 angstrom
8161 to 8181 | 0.1 angstrom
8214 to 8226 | 0.1 angstrom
